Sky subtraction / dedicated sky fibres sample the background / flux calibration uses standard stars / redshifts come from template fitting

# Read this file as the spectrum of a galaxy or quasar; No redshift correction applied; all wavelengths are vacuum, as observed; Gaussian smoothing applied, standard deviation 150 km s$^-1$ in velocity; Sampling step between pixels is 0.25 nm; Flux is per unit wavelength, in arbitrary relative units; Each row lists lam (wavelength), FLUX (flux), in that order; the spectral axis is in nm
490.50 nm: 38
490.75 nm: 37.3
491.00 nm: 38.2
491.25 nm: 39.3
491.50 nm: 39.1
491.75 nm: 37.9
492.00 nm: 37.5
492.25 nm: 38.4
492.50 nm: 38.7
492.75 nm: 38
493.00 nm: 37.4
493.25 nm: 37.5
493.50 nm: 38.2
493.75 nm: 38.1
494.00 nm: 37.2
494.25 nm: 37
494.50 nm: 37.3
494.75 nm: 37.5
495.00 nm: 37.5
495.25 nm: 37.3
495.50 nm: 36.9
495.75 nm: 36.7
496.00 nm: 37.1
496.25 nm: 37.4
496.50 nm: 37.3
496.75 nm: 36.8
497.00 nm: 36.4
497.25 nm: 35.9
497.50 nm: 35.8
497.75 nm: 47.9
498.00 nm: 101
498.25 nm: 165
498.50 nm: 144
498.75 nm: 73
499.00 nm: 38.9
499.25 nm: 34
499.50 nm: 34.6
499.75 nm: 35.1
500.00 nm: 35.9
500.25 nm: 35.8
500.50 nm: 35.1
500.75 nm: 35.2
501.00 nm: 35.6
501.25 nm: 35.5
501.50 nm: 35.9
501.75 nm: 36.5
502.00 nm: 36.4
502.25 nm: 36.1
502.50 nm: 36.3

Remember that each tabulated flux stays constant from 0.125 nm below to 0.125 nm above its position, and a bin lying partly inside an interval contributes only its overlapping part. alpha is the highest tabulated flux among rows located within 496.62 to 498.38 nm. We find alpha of 165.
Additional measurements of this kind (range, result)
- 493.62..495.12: 38.1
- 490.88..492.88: 39.3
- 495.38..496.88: 37.4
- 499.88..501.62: 35.9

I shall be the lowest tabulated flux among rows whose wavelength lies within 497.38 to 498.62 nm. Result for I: 35.8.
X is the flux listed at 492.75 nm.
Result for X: 38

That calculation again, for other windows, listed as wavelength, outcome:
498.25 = 165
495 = 37.5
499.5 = 34.6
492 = 37.5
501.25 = 35.5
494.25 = 37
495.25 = 37.3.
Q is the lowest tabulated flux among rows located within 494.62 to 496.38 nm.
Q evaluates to 36.7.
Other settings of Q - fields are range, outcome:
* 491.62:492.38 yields 37.5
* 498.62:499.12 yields 38.9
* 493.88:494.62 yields 37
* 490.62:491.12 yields 37.3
